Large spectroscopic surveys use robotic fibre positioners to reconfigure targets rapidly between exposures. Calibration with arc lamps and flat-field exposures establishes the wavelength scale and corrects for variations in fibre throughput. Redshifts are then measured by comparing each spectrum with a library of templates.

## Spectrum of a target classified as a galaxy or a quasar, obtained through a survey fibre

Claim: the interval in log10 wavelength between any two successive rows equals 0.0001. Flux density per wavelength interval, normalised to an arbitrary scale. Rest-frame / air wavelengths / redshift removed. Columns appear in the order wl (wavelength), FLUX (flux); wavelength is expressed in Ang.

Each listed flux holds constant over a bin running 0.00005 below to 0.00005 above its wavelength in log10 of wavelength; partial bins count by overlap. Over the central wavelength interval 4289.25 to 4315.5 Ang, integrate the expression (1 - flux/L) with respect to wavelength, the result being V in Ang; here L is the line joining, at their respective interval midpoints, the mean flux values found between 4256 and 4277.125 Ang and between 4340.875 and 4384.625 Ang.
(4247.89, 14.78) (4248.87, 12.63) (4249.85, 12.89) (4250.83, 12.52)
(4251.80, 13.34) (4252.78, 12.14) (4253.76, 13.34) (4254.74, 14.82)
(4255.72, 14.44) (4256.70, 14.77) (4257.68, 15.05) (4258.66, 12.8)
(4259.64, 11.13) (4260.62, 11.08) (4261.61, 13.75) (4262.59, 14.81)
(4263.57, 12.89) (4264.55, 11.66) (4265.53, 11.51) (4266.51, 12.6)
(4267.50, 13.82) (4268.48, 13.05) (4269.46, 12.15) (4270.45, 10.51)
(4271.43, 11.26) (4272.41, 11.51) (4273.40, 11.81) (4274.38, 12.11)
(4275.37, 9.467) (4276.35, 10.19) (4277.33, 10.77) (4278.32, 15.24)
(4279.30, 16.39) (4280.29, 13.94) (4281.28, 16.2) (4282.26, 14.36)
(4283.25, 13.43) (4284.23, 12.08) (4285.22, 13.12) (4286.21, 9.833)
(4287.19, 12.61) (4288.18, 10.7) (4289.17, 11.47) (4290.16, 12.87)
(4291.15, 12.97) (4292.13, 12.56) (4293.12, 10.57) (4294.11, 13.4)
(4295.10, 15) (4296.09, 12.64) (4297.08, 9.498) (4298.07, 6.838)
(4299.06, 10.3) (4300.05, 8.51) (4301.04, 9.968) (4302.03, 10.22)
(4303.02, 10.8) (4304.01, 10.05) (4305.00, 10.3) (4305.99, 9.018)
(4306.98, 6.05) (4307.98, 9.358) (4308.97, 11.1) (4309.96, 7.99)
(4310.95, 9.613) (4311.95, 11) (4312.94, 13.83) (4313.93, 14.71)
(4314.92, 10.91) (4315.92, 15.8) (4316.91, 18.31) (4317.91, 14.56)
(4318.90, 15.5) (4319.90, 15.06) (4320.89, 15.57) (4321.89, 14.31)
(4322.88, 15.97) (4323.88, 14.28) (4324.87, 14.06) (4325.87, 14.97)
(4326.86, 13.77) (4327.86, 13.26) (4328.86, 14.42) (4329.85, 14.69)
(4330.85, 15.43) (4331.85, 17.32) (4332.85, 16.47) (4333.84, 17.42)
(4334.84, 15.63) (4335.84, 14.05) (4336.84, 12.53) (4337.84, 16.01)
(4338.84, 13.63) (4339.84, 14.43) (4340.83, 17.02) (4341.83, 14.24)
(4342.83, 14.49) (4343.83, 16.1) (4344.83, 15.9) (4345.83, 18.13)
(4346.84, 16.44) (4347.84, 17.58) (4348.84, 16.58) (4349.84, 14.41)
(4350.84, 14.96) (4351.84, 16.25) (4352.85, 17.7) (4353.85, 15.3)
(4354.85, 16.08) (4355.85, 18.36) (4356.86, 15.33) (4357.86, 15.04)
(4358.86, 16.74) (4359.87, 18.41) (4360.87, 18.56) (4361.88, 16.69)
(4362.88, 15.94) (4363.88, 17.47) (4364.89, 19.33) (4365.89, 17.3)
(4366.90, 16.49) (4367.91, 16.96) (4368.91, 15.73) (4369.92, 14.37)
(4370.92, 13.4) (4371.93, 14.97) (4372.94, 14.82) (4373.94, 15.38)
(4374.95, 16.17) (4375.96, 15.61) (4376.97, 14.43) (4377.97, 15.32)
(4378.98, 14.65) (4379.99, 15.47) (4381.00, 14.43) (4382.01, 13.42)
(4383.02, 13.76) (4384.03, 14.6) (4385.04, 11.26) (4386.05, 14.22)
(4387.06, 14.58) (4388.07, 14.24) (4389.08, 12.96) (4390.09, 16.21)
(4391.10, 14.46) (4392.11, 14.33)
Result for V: 5.4 Ang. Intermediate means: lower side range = 12.3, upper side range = 15.9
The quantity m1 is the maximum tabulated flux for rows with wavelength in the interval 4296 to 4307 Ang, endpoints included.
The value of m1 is 12.64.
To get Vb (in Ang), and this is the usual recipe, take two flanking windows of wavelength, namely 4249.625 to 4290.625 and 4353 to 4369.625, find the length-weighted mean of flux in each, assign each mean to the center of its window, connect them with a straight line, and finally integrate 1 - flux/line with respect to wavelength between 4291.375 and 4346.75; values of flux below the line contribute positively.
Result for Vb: 6.5 Ang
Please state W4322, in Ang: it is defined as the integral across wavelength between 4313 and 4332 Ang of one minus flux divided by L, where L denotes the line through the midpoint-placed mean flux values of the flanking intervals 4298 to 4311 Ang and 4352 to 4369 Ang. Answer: -5.0 Ang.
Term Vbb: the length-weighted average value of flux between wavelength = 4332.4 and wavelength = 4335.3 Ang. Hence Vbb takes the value 16.6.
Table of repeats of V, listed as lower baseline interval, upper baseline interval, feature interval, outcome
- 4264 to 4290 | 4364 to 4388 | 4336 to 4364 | -3.22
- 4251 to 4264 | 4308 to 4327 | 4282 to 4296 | 1.10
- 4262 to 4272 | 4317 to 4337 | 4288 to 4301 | 2.22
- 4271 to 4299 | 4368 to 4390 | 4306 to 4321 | 0.59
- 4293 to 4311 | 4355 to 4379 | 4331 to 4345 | -2.02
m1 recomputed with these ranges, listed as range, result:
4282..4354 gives 18.31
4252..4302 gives 16.39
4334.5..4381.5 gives 19.33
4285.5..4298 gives 15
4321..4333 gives 17.32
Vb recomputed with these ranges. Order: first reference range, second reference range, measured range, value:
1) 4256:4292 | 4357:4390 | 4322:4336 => -1.0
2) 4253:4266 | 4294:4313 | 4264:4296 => -2.0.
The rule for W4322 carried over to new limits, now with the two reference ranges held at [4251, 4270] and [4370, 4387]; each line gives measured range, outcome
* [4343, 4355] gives -1.78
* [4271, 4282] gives 0.51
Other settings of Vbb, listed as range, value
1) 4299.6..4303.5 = 9.89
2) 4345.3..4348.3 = 17.3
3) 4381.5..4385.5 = 13.3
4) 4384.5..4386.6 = 12.8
